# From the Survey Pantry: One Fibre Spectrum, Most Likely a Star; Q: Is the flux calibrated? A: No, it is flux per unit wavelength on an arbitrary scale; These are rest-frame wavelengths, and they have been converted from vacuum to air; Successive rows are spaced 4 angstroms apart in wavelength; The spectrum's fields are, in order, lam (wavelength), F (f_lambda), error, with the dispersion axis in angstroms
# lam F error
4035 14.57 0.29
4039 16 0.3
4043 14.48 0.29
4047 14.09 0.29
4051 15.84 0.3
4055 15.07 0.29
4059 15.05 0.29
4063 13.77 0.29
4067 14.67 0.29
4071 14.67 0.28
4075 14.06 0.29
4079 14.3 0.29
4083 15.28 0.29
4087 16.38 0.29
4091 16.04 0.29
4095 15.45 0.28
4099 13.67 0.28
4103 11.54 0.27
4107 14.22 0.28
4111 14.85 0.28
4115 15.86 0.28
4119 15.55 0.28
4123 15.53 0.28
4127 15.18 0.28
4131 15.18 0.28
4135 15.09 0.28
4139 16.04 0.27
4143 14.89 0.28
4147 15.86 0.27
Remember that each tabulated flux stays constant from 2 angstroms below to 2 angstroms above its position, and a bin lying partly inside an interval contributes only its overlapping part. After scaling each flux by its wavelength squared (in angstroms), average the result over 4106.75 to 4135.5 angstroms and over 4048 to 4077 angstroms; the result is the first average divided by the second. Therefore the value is 1.07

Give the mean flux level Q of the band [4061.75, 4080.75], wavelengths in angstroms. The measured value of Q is 14.3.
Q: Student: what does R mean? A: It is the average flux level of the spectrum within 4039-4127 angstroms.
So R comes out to 14.8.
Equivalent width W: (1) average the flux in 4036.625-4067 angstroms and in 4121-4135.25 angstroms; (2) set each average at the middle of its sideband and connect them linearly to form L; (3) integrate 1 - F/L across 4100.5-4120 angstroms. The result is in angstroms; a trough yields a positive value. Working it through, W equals 1.1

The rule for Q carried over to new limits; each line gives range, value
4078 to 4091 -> 15.5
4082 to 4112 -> 14.7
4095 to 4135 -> 14.7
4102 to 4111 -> 13.5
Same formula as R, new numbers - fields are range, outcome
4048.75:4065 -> 14.9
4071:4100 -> 15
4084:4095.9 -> 15.9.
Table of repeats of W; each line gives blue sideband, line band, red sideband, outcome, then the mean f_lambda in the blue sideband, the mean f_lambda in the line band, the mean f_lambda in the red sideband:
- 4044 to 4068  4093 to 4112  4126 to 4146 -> 1.5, 14.7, 13.9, 15.3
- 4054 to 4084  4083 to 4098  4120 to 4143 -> -0.9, 14.6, 15.7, 15.4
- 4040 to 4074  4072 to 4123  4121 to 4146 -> 0.9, 14.7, 14.8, 15.3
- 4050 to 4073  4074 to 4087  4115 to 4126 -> 0.2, 14.8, 14.9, 15.6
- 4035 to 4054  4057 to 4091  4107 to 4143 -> 0.7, 15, 14.8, 15.3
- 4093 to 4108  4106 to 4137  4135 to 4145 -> -1.3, 13.7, 15.2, 15.4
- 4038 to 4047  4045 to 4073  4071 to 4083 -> -0.1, 14.9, 14.7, 14.4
